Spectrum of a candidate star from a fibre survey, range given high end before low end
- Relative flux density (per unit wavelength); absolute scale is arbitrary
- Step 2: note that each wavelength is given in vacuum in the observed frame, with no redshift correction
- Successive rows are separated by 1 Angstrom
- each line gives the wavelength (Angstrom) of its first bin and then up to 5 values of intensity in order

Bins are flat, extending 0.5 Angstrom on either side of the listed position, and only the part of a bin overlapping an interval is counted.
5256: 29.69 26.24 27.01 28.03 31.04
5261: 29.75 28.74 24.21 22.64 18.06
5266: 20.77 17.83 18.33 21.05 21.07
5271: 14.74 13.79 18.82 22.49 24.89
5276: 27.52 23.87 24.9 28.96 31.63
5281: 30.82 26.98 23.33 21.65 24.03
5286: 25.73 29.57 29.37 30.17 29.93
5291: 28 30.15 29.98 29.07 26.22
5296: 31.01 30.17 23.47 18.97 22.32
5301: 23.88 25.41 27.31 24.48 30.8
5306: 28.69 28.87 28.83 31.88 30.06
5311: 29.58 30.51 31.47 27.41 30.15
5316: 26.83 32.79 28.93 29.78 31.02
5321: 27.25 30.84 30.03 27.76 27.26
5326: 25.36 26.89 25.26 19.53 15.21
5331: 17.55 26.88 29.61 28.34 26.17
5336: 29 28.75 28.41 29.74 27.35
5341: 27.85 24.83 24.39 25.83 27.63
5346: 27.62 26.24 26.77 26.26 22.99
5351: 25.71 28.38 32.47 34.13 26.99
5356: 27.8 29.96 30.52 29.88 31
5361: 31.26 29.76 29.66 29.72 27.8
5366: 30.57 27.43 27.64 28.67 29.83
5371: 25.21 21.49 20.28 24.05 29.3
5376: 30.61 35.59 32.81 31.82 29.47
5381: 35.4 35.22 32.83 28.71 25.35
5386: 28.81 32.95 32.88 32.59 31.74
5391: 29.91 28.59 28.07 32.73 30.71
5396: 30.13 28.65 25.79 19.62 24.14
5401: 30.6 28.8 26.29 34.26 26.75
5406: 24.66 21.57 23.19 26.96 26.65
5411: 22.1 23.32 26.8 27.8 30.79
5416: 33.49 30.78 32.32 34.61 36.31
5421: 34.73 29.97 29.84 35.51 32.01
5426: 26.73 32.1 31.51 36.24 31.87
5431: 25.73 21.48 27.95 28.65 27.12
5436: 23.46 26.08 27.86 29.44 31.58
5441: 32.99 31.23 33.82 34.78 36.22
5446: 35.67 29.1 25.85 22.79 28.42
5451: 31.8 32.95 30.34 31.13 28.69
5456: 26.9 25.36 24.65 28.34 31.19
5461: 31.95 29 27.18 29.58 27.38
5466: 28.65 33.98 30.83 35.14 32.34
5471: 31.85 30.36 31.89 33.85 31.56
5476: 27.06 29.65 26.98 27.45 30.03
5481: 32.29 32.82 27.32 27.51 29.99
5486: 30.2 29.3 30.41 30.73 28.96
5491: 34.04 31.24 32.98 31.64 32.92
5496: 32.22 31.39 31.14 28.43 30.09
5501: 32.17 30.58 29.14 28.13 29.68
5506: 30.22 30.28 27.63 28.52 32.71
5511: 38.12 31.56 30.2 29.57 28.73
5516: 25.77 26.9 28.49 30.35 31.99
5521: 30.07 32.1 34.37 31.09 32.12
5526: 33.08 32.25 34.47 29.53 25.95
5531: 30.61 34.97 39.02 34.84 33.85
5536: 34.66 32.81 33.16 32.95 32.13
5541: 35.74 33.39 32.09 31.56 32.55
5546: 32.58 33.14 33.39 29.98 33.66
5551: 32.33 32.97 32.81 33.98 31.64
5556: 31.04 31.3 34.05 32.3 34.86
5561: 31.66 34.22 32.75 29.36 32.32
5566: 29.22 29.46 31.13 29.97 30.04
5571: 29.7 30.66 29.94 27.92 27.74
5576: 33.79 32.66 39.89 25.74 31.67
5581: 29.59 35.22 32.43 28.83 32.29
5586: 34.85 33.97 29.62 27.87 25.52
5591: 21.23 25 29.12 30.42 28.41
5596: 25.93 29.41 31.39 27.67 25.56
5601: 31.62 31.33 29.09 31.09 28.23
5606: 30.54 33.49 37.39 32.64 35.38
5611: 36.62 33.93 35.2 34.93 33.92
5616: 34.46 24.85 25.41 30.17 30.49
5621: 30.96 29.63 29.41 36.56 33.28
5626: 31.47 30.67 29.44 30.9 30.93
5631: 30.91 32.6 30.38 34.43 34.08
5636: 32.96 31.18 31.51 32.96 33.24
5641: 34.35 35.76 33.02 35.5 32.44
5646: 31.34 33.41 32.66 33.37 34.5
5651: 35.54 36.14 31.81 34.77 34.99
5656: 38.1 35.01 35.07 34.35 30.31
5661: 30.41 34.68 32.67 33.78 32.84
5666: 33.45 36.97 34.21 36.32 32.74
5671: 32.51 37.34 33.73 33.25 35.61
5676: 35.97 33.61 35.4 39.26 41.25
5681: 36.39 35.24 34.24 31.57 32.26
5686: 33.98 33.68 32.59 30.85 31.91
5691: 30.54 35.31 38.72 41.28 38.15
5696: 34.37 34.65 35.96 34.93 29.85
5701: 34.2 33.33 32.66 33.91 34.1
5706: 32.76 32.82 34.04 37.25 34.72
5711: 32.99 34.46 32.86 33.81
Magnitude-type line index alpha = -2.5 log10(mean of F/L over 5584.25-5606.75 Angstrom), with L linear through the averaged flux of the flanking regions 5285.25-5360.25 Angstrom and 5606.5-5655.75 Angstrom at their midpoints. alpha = 0.11 mag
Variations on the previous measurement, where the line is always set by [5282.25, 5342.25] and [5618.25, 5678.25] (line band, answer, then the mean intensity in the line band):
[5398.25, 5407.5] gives 0.10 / 26.3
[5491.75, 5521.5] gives 0.01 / 30.4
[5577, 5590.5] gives 0.02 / 31.4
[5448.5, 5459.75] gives 0.05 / 28.4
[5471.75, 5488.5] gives 0.01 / 29.9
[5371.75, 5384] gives -0.06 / 30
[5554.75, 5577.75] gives 0.02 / 31.3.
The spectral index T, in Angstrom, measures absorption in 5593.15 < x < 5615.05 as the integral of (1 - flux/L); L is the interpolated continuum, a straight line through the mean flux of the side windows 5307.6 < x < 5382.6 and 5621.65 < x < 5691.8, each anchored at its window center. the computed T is 0.8 Angstrom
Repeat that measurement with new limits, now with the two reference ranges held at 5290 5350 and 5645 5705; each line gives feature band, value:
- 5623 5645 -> 0.6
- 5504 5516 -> 0.3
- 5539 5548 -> -0.3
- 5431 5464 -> 0.8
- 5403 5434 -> 0.1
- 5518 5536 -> -0.5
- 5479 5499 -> -0.1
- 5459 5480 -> 0.0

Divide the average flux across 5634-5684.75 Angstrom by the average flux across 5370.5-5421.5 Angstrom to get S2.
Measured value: 1.18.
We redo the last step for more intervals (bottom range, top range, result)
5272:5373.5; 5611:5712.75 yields 1.23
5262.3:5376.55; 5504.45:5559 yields 1.20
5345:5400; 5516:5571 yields 1.11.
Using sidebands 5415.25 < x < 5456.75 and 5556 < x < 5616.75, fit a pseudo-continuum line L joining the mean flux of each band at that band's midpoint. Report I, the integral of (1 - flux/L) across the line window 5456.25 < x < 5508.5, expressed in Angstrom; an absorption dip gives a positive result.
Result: 0.8 Angstrom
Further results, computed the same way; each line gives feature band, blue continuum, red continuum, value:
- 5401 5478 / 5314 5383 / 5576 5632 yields -1.4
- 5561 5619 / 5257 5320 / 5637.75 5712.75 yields 3.1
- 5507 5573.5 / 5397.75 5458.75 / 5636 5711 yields -0.9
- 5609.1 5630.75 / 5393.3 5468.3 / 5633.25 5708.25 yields 0.8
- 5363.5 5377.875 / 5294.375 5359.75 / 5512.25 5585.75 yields 0.2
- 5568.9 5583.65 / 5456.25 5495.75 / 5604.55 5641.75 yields 0.2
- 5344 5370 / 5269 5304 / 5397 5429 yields -1.2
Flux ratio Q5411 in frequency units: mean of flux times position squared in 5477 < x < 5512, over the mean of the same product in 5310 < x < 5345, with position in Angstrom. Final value 1.2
